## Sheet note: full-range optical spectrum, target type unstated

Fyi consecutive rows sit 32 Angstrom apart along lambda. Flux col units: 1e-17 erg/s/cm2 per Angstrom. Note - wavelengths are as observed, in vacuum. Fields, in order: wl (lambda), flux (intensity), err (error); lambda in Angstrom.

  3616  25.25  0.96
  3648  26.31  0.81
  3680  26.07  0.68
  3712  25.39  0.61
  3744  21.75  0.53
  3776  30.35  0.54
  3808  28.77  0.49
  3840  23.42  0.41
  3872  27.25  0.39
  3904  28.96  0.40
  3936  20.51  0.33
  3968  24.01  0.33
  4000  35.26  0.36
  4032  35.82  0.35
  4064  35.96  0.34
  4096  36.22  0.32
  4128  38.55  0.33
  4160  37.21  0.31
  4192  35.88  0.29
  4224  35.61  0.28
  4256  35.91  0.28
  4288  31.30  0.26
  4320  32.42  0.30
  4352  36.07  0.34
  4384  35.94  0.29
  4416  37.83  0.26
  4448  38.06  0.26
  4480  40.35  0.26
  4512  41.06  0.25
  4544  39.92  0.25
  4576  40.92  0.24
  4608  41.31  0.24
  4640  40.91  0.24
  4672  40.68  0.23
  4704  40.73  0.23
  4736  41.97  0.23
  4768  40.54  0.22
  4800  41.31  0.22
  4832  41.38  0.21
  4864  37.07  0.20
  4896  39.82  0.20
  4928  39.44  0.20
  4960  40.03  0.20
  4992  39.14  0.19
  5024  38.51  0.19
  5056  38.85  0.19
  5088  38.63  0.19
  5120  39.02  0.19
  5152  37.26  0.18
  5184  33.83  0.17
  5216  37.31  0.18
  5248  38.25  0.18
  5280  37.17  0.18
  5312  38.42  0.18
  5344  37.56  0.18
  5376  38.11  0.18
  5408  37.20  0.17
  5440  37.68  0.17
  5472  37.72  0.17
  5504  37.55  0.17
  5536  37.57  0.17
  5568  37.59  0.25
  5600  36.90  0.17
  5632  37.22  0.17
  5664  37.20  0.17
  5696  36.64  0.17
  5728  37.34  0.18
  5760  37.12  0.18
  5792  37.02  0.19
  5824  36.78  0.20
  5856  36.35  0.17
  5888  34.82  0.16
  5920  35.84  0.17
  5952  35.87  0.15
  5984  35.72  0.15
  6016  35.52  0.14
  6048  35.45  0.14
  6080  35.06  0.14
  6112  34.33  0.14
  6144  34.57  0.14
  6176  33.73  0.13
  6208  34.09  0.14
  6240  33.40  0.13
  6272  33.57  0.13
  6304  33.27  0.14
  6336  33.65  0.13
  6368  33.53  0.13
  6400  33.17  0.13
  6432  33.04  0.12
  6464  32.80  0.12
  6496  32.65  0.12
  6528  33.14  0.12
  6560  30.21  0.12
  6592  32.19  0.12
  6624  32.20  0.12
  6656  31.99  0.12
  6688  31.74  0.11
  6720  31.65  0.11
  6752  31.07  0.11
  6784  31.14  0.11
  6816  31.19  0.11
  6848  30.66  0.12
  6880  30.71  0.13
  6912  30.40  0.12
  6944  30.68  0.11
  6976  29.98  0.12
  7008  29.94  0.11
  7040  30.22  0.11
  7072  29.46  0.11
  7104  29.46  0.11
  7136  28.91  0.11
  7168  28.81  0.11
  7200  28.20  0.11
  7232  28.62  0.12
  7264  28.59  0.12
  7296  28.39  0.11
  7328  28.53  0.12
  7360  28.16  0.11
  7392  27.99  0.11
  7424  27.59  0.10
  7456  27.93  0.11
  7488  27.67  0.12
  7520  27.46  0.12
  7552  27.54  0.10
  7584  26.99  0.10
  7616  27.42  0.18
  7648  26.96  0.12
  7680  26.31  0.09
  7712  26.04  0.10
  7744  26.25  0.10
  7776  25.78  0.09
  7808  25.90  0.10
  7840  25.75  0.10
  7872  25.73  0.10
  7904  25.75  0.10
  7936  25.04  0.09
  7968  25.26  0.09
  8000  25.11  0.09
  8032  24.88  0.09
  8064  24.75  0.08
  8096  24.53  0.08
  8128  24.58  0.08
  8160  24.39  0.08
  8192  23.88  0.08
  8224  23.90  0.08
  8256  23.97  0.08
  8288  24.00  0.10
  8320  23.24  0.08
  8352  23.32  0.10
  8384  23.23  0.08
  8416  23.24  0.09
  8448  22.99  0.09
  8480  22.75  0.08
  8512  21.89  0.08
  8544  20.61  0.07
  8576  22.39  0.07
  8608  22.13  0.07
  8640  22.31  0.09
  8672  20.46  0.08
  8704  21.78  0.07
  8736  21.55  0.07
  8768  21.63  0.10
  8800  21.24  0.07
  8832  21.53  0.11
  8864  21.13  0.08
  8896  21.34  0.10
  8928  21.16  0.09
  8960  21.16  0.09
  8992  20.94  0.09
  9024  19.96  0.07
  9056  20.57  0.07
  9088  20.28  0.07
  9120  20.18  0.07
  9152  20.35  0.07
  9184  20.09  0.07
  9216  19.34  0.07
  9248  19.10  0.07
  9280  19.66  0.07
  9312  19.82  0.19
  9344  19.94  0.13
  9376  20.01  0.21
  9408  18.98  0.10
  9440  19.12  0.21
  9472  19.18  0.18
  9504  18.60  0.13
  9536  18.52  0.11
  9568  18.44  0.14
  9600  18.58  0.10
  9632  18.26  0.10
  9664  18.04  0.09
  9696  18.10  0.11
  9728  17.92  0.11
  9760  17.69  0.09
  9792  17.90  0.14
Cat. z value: 0.000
